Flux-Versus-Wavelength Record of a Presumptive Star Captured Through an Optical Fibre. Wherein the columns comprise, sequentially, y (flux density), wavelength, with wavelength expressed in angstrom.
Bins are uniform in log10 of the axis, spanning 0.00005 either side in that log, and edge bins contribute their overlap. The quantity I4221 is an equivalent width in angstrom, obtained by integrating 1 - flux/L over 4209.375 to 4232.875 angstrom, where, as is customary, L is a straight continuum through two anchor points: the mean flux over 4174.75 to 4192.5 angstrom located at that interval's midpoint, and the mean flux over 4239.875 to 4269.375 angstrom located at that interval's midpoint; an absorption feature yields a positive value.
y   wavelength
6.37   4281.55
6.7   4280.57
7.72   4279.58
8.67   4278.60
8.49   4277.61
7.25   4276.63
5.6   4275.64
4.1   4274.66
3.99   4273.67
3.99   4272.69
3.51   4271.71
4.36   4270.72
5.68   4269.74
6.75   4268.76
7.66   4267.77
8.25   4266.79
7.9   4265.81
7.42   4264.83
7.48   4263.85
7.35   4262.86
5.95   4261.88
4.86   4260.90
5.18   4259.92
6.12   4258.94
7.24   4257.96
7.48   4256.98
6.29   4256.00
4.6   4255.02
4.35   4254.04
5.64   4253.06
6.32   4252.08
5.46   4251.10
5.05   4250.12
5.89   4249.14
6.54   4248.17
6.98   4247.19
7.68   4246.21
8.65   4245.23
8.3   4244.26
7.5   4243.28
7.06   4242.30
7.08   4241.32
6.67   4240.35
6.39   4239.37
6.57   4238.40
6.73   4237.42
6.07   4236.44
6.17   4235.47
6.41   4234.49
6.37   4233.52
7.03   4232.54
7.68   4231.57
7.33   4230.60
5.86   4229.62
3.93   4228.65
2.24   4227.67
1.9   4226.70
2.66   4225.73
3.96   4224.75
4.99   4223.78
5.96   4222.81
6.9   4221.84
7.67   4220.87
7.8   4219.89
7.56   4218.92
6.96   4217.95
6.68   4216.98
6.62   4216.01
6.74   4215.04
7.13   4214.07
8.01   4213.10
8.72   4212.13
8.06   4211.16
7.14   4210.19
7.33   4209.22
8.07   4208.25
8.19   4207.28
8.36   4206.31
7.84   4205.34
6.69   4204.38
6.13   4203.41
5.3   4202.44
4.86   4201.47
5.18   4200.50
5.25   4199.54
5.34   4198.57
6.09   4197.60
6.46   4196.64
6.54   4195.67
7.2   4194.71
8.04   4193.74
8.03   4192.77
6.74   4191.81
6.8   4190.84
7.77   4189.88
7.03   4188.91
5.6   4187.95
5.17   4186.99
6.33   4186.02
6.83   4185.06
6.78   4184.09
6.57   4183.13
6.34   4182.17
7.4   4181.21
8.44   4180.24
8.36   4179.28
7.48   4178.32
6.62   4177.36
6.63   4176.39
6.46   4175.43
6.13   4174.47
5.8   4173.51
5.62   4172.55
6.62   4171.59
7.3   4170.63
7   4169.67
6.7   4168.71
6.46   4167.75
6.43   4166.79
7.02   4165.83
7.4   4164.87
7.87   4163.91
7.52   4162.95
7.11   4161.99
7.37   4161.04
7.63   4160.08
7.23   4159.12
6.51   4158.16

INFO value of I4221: 1.8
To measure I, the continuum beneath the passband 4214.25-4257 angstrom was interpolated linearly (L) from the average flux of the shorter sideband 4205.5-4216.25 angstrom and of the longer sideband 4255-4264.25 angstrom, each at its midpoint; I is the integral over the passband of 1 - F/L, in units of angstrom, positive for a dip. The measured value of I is 4.8 angstrom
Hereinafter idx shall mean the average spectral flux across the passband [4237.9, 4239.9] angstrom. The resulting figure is 6.48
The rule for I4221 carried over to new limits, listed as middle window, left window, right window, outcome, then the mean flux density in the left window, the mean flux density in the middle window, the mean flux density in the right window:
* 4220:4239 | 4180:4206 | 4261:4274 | 2.10 angstrom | 6.54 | 5.65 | 6.16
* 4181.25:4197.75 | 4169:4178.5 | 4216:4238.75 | -1.06 angstrom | 6.54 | 6.76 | 5.9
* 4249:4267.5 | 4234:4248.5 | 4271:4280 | 0.38 angstrom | 6.99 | 6.28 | 5.87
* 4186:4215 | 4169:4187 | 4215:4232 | -2.91 angstrom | 6.77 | 6.85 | 5.71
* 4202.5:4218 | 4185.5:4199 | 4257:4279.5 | -1.87 angstrom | 6.66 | 7.37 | 6.32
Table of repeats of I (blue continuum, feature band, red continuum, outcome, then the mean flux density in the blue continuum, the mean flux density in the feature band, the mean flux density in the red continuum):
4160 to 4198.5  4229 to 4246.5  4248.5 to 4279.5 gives -1.64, 6.87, 6.94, 6.12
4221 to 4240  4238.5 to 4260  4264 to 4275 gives -2.97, 5.58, 6.5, 5.86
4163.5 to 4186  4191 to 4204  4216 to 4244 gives 0.59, 6.87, 6.26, 6.1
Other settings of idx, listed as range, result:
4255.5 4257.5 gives 6.88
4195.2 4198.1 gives 6.36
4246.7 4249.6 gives 6.49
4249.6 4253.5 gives 5.61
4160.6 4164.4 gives 7.48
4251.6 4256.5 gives 5.44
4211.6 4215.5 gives 7.66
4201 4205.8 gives 6.16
